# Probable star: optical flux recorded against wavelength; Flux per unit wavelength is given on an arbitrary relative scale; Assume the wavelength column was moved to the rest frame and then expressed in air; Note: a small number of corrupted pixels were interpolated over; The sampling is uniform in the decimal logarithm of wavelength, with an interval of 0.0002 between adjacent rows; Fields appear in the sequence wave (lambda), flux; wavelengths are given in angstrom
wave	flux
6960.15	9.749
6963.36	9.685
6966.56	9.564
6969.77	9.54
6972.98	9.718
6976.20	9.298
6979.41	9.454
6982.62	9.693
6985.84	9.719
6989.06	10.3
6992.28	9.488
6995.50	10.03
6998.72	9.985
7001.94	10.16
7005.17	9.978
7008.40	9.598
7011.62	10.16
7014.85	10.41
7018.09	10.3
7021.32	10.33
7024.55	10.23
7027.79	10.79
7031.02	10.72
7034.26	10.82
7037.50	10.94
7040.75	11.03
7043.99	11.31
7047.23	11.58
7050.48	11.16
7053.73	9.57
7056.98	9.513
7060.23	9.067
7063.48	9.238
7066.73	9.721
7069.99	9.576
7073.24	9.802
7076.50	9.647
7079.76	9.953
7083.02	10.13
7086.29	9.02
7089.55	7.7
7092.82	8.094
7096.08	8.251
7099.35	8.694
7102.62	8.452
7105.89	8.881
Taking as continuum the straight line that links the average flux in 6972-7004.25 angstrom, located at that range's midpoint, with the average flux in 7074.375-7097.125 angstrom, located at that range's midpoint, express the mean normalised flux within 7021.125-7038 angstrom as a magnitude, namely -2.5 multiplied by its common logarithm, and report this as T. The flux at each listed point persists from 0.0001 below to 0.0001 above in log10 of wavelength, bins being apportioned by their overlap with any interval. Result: -0.13 mag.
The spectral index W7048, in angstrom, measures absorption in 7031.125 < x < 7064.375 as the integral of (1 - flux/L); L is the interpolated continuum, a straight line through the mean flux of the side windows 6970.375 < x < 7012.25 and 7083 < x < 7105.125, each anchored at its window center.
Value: -5.0 angstrom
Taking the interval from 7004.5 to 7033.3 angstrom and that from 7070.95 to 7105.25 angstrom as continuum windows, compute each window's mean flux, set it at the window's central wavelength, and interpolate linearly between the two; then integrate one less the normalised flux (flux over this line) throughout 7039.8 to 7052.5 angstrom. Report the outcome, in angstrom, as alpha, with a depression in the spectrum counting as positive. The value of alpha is -1.9 angstrom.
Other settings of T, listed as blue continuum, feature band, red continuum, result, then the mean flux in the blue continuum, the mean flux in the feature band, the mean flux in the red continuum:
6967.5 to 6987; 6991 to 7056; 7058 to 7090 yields -0.10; 9.56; 10.4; 9.45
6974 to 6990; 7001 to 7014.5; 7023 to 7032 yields 0.02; 9.67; 10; 10.6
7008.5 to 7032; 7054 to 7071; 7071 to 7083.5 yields 0.06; 10.4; 9.43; 9.85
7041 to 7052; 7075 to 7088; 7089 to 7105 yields -0.05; 11.3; 9.67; 8.31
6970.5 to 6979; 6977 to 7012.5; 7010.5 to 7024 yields 0.00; 9.5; 9.85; 10.3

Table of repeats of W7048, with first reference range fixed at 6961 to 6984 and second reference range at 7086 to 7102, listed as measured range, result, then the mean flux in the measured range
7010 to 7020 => -1.27 angstrom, 10.3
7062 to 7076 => -1.68 angstrom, 9.6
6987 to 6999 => -0.75 angstrom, 9.94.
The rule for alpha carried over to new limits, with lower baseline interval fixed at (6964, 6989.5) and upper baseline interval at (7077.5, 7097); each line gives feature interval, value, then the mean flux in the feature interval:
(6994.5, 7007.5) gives -0.7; 10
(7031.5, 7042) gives -1.9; 10.9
